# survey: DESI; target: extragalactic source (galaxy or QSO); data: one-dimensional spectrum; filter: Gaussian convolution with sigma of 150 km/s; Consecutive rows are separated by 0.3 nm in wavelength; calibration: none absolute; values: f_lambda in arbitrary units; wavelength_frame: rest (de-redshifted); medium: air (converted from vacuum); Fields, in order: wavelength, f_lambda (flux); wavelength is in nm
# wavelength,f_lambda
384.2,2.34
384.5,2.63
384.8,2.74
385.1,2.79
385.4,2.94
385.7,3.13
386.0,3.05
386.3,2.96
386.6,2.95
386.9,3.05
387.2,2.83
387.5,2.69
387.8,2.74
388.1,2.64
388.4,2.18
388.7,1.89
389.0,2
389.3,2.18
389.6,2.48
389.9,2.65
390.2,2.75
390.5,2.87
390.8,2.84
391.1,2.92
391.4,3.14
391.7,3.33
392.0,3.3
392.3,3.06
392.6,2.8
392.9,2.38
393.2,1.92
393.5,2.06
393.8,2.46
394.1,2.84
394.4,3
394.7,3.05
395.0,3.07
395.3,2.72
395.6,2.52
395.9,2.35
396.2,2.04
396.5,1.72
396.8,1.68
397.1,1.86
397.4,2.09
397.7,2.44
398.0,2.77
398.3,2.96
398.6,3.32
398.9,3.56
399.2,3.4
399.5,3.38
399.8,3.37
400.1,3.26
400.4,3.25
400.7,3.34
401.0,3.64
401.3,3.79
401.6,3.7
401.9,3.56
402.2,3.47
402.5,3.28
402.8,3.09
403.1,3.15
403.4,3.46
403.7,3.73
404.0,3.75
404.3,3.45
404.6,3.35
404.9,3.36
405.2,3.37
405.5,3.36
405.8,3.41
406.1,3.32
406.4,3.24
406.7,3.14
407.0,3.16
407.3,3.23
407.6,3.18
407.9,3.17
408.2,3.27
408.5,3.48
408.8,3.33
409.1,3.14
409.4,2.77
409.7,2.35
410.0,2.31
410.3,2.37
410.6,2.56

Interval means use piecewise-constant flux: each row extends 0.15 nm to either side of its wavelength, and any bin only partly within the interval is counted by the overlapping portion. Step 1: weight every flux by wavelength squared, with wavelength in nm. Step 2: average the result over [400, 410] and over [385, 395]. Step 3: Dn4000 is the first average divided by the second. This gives 1.3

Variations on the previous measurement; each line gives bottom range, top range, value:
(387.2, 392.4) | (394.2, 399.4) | 1.01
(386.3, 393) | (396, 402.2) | 1.14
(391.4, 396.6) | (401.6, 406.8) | 1.35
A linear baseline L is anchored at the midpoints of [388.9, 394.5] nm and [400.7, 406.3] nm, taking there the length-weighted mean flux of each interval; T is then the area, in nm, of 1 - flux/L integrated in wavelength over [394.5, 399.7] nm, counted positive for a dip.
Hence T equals 0.665 nm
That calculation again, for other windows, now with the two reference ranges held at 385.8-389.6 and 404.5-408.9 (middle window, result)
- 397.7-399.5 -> -0.09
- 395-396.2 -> 0.15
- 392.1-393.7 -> 0.18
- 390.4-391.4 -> -0.07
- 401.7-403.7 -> -0.15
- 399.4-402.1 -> -0.35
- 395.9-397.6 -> 0.58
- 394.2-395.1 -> -0.06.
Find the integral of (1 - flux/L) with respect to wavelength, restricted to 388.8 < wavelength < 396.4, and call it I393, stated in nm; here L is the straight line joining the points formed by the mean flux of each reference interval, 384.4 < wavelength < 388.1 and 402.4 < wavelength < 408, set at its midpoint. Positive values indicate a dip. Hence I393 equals 0.91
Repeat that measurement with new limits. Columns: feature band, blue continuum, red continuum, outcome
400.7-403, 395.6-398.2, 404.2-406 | -0.48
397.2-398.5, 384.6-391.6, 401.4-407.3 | 0.23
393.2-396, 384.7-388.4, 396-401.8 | 0.25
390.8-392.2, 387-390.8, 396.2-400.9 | -0.29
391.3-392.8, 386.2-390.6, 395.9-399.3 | -0.32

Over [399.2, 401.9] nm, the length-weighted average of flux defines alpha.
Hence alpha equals 3.47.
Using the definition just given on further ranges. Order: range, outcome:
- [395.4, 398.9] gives 2.4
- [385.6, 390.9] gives 2.65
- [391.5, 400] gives 2.7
